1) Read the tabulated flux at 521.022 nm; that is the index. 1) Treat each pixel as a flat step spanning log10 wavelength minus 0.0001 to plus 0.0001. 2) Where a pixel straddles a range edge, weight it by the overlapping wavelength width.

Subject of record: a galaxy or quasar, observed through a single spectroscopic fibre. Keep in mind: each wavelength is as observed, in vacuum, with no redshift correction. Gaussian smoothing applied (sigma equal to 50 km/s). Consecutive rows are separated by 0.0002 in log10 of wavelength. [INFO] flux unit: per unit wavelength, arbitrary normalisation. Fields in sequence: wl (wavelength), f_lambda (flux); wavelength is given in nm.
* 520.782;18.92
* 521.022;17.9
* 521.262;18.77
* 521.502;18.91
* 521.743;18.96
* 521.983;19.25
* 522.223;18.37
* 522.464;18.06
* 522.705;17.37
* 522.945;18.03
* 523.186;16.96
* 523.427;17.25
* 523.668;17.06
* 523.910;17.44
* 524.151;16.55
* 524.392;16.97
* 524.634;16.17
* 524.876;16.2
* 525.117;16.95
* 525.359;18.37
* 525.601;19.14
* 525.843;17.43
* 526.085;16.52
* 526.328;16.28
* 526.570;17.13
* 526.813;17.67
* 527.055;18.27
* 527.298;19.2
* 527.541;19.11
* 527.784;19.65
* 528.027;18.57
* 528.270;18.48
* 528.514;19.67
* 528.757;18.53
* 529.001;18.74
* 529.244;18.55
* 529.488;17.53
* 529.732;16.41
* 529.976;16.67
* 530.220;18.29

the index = 17.9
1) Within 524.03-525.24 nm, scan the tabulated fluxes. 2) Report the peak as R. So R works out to 16.97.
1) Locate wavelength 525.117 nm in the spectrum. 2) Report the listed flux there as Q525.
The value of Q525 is 16.95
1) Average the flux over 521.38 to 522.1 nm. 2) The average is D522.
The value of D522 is 19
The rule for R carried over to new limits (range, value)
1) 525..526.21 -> 19.14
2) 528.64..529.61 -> 18.74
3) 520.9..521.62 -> 18.91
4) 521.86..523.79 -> 19.25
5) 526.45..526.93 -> 17.67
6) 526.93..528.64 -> 19.67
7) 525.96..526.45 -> 16.52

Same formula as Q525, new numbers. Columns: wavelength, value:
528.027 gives 18.57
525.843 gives 17.43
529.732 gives 16.41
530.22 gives 18.29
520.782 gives 18.92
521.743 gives 18.96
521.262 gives 18.77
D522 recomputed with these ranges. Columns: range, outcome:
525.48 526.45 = 17.3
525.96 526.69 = 16.6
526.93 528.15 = 19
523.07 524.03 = 17.2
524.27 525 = 16.5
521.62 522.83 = 18.4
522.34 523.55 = 17.5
